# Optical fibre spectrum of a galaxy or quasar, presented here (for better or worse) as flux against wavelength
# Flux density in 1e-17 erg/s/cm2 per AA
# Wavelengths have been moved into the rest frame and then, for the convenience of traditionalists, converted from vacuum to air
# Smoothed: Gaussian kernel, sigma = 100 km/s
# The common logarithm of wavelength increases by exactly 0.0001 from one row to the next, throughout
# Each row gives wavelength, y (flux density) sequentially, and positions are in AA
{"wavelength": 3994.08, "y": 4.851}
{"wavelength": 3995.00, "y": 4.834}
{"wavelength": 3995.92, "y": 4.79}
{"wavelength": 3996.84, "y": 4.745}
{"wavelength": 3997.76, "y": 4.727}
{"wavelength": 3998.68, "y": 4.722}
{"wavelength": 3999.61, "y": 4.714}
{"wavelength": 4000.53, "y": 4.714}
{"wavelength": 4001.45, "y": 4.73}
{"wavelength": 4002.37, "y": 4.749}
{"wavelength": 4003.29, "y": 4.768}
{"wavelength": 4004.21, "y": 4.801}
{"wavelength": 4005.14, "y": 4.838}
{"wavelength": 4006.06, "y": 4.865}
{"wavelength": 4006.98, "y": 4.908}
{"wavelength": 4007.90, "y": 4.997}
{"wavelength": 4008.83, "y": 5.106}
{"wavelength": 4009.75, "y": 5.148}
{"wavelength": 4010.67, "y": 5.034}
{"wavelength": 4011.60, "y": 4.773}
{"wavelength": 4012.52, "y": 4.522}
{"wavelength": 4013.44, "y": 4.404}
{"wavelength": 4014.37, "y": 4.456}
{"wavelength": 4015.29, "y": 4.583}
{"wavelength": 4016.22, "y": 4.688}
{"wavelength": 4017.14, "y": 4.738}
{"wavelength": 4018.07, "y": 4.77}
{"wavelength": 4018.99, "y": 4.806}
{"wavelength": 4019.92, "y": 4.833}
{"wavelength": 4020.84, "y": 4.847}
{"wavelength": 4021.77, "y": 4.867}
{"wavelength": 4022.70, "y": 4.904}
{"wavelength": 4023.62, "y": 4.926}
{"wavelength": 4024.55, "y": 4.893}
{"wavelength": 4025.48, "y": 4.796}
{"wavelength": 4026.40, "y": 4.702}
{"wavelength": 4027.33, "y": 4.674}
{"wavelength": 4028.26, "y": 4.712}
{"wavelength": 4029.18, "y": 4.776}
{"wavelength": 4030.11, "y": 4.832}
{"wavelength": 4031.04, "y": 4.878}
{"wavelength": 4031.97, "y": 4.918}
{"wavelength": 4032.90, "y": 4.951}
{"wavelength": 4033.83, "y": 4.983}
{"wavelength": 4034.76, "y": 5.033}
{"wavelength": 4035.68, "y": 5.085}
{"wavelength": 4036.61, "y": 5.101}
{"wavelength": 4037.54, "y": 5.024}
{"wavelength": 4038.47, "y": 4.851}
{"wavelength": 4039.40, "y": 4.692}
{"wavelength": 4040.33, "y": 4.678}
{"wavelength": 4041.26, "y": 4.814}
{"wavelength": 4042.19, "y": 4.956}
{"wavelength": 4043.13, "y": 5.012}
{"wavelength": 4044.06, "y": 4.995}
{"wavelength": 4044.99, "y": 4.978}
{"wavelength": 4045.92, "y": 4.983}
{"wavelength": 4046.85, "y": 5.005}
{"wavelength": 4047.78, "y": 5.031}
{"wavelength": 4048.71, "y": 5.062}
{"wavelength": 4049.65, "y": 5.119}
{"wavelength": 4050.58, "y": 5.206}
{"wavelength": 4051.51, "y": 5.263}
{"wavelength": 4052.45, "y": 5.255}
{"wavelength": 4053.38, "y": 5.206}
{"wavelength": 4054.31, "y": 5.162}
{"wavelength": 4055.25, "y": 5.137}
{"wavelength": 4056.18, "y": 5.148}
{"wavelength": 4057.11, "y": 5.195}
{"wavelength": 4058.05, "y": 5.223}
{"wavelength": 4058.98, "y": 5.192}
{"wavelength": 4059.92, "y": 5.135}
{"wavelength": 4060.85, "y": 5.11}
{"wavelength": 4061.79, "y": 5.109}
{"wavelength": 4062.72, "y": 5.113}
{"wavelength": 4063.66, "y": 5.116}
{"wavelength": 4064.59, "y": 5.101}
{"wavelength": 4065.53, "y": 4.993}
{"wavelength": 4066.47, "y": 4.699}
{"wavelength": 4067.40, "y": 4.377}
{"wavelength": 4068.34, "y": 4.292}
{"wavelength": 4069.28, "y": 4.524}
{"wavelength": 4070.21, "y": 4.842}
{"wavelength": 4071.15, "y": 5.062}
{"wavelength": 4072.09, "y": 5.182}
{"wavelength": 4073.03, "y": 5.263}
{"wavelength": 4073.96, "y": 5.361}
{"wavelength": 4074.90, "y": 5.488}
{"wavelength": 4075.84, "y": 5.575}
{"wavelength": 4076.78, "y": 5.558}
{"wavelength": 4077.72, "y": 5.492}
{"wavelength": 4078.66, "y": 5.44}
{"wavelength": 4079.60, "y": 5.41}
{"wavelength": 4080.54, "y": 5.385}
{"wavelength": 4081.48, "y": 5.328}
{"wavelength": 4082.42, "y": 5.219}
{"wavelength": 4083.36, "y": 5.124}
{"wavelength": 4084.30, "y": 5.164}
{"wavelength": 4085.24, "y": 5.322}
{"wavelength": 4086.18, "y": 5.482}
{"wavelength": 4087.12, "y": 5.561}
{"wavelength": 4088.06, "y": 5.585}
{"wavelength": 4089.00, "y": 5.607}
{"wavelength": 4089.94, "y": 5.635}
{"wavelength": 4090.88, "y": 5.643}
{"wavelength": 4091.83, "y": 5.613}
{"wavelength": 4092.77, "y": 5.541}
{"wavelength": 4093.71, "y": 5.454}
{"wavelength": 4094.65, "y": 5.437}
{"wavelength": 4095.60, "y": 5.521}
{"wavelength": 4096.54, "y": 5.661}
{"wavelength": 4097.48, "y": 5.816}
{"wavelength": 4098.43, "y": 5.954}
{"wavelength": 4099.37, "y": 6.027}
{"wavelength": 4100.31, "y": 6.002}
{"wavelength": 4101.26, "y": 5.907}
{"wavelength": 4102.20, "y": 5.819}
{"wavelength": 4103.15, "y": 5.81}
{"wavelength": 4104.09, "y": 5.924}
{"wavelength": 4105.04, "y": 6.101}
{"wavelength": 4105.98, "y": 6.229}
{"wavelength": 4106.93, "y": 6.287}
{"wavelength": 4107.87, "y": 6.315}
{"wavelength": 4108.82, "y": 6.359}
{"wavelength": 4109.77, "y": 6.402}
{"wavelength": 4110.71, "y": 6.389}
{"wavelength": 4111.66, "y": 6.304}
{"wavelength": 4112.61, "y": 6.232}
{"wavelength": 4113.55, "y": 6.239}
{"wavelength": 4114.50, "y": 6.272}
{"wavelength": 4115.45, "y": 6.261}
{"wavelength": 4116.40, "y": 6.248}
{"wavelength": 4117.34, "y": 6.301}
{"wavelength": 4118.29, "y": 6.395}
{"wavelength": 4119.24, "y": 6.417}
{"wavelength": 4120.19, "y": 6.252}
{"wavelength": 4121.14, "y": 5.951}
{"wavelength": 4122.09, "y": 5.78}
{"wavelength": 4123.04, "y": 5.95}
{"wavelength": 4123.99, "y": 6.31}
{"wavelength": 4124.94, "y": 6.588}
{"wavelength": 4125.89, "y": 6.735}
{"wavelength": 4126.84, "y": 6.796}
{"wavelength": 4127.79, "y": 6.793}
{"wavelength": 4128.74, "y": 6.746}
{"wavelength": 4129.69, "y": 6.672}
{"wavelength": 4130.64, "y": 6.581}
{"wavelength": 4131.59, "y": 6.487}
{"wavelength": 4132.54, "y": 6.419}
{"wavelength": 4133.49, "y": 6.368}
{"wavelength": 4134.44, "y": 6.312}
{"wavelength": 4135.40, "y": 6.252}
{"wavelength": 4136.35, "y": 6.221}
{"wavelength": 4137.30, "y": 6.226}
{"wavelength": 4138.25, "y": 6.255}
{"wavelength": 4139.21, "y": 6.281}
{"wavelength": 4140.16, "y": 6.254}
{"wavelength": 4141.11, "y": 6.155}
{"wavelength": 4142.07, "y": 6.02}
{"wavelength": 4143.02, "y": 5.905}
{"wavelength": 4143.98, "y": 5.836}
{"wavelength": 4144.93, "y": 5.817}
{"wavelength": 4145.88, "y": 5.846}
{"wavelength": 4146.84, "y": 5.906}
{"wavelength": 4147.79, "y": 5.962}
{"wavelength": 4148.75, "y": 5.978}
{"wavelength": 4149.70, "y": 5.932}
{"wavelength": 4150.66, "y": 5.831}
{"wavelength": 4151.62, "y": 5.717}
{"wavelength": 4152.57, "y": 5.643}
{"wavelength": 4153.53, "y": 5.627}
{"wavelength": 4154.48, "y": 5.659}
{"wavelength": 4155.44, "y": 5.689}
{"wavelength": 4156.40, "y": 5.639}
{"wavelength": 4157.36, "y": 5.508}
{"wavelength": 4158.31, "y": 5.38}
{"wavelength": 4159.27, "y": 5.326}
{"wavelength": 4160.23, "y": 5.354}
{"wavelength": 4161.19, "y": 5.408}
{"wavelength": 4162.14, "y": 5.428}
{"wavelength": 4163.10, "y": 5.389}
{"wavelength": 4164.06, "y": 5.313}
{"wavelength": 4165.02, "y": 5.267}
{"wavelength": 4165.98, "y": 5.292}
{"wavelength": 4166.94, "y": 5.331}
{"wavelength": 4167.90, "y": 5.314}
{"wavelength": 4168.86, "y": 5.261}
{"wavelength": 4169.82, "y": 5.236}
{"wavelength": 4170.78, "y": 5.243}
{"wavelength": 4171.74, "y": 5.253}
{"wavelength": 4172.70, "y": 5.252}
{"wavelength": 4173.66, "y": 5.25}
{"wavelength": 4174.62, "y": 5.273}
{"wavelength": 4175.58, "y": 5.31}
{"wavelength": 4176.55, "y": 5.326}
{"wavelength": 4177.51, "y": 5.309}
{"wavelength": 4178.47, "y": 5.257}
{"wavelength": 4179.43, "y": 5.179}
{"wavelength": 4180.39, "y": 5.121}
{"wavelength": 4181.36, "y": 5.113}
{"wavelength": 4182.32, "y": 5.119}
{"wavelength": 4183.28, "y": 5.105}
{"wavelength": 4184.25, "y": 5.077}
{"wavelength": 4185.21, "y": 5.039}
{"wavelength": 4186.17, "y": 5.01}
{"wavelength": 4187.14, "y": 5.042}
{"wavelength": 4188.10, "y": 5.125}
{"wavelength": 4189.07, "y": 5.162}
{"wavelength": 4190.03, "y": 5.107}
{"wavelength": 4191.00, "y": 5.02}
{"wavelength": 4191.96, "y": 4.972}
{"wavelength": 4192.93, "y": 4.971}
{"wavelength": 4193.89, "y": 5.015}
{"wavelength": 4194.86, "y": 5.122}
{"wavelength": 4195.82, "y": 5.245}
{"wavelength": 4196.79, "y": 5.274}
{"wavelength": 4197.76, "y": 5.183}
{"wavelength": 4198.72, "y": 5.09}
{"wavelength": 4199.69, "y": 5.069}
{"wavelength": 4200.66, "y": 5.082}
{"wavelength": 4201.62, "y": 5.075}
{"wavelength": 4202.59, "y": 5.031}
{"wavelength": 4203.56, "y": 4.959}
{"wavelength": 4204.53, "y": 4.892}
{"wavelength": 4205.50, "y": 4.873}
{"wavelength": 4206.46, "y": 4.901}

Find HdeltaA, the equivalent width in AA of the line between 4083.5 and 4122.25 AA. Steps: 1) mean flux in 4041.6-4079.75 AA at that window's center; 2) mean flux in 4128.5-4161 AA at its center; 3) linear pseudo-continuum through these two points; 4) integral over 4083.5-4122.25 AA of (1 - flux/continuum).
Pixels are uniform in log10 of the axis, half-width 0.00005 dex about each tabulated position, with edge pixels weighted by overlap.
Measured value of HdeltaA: -2.7 AA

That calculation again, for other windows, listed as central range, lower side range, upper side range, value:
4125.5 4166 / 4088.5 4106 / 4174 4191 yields -4.1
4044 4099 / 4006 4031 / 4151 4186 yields -2.9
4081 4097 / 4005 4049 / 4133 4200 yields -1.0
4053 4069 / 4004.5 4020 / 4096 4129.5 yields 1.4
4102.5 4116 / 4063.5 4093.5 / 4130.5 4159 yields -1.5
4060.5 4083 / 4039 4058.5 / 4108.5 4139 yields 1.4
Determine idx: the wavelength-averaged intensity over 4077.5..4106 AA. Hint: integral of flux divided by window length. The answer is 5.61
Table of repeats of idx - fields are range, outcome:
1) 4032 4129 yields 5.52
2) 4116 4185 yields 5.8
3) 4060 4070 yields 4.86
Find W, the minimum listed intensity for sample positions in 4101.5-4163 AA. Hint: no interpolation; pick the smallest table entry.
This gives 5.326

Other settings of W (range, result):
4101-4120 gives 5.81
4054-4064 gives 5.109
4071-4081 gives 5.062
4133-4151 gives 5.817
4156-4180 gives 5.179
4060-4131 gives 4.292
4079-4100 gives 5.124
